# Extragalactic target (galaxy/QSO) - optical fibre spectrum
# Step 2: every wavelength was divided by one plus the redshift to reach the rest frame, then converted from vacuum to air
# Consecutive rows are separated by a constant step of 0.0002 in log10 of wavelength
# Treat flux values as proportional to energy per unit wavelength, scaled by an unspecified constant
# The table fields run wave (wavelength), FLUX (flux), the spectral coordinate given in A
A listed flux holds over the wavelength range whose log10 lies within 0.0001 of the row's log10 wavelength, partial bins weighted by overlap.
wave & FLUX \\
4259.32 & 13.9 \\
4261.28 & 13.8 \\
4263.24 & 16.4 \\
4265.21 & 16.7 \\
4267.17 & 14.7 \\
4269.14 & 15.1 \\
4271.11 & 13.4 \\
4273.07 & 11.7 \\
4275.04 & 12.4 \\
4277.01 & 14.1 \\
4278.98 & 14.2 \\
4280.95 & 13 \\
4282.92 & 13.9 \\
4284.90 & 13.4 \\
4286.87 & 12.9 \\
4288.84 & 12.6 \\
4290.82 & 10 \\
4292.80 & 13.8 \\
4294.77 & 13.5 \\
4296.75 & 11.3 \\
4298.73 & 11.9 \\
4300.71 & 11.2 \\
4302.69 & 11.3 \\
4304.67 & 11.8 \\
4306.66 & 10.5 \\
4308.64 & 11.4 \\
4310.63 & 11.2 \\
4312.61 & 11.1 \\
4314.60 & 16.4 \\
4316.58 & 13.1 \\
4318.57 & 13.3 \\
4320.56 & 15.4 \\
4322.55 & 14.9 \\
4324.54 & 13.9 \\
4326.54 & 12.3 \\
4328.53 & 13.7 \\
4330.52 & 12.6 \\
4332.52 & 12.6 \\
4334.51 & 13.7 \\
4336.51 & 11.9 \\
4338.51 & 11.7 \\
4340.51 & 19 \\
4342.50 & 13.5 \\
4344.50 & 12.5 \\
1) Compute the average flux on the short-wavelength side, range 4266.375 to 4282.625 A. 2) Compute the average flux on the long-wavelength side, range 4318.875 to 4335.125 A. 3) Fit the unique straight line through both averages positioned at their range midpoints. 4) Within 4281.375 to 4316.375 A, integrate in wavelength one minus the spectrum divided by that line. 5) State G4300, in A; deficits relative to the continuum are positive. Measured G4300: 3.4 A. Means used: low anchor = 13.6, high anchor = 13.6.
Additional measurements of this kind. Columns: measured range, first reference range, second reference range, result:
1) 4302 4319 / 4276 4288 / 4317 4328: 2.0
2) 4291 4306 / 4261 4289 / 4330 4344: 2.0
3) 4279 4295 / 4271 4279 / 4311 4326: 0.4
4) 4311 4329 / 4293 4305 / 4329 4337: -1.7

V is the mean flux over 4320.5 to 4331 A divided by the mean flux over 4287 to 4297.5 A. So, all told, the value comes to 1.11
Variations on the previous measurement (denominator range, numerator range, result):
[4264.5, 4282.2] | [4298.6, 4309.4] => 0.81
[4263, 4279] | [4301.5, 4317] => 0.85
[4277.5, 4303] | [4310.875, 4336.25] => 1.07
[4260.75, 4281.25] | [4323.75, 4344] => 0.95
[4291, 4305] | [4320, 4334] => 1.13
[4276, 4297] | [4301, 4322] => 0.96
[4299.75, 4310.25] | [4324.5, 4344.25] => 1.20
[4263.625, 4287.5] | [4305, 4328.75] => 0.94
